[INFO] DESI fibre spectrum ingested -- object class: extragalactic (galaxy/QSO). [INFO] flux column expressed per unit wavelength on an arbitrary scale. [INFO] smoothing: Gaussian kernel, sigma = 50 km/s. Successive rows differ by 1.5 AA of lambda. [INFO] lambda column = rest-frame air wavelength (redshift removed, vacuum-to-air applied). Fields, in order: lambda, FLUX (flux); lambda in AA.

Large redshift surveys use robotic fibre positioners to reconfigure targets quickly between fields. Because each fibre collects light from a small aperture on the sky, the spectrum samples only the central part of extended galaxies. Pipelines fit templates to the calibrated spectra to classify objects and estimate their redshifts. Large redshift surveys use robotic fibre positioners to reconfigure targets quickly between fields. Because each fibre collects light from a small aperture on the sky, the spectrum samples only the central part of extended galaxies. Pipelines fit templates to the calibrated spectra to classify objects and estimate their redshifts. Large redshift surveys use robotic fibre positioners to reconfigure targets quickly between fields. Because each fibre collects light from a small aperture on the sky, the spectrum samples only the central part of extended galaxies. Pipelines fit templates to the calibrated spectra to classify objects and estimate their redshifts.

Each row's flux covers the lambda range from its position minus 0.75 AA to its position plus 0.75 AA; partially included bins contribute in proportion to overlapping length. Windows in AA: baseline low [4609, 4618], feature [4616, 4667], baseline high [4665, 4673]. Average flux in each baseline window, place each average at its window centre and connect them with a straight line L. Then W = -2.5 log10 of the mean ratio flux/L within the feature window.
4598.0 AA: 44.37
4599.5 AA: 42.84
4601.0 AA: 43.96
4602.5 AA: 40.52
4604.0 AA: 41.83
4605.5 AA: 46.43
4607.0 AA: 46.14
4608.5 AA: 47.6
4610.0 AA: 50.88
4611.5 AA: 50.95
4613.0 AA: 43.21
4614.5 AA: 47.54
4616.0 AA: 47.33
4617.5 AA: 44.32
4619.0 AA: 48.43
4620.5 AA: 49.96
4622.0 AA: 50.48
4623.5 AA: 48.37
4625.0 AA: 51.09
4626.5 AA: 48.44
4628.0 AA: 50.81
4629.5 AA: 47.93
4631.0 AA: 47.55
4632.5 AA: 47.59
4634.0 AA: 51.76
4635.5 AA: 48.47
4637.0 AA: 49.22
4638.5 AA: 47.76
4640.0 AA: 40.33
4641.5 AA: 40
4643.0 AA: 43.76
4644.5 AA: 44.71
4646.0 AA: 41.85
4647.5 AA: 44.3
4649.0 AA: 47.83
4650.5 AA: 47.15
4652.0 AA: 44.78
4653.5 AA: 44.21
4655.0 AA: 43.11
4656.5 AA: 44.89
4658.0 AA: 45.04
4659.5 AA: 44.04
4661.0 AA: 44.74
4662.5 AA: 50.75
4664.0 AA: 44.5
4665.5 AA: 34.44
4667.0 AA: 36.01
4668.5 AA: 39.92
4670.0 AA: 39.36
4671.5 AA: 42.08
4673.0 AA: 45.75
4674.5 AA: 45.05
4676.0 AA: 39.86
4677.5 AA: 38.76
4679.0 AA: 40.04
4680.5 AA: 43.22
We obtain -0.067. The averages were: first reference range 47.5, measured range 46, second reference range 39.2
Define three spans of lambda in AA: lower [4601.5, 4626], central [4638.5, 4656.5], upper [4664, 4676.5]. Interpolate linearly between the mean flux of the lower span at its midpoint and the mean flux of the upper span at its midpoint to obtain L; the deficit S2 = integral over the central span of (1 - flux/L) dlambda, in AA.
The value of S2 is -0.3 AA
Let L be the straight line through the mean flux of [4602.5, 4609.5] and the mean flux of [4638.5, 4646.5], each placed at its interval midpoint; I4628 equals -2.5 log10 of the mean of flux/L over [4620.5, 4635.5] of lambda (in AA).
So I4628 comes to -0.133 mag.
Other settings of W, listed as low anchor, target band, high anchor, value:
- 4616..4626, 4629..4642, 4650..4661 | 0.004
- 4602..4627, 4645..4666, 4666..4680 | -0.046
